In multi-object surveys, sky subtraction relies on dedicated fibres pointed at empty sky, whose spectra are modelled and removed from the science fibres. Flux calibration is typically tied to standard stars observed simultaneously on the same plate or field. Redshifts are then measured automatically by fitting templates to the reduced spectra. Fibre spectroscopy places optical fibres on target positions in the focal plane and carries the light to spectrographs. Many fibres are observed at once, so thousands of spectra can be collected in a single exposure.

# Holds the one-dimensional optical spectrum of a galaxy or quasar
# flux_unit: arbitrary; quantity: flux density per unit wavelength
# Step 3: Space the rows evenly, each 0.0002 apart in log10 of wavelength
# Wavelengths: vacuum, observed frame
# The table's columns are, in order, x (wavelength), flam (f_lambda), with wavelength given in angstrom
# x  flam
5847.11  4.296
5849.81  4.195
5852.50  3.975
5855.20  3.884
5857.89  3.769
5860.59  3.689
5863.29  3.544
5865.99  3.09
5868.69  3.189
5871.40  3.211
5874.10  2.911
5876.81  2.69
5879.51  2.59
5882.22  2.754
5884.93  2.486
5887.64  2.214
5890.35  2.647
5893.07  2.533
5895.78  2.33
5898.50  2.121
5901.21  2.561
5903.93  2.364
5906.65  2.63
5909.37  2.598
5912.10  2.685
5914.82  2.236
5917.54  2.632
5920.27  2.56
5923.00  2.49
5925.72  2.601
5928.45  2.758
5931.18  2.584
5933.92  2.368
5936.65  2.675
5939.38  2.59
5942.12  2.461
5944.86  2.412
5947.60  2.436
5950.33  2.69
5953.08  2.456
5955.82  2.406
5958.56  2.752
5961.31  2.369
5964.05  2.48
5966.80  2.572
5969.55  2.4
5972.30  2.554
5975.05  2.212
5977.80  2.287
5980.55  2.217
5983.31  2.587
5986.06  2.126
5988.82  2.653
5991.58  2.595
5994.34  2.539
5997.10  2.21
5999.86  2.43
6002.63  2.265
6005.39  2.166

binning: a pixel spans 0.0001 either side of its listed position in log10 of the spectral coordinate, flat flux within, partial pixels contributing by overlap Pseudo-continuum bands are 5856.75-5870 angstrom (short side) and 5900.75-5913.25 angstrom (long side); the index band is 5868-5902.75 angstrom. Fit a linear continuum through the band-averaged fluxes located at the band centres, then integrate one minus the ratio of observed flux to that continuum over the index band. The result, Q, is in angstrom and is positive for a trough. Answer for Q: 4.5 angstrom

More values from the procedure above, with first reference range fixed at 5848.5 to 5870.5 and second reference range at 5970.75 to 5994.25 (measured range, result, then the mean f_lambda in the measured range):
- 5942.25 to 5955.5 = 1.3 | 2.49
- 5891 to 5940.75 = 9.0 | 2.52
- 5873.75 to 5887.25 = 3.2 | 2.64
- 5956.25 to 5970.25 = 0.5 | 2.51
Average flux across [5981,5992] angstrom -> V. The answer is 2.46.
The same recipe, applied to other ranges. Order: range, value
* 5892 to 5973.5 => 2.51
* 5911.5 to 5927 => 2.53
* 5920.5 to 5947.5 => 2.54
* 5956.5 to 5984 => 2.44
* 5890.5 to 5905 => 2.4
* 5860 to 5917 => 2.7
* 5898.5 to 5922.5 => 2.51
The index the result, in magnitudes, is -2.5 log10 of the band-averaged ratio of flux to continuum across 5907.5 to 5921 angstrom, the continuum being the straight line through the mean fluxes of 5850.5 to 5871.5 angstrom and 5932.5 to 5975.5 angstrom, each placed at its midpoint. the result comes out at 0.165 mag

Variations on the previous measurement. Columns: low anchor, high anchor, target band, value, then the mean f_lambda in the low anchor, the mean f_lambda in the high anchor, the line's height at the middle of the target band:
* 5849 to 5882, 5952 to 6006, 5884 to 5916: 0.24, 3.36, 2.42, 3.07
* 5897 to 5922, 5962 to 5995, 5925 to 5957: -0.03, 2.49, 2.43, 2.46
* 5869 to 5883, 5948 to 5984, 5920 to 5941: 0.02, 2.86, 2.46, 2.62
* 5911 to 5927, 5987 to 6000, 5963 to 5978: 0.03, 2.53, 2.48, 2.5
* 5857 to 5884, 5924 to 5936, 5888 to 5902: 0.20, 3.12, 2.58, 2.9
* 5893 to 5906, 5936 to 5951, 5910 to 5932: -0.05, 2.38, 2.53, 2.45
